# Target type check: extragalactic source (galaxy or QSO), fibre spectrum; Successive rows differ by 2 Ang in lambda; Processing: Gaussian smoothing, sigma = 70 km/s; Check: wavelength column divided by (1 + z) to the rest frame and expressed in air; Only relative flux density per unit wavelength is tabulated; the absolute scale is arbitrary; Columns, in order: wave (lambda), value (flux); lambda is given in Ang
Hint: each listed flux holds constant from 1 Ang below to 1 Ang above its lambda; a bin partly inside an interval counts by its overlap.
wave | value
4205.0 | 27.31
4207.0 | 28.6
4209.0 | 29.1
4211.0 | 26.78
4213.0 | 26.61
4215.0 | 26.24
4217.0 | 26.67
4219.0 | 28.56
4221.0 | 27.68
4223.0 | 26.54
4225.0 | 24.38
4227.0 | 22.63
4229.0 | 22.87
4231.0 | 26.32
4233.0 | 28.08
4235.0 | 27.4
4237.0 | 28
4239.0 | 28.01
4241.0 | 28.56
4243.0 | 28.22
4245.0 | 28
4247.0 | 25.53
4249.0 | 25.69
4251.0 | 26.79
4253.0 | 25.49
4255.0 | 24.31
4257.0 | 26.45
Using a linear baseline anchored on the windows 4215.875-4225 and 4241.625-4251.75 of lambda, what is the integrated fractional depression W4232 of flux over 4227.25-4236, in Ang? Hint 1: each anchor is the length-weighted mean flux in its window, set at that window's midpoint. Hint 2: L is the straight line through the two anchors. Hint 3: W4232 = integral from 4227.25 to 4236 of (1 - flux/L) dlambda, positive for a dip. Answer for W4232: 0.4 Ang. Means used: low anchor 27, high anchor 26.9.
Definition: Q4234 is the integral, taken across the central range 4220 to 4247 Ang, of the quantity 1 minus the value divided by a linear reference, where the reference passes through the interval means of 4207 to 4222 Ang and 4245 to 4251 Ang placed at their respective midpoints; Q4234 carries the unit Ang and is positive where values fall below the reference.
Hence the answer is 0.11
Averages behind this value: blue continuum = 27.5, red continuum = 26.2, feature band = 26.6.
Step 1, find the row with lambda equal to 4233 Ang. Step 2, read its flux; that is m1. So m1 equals 28.08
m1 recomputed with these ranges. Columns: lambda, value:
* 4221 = 27.68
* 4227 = 22.63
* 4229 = 22.87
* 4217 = 26.67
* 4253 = 25.49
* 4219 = 28.56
